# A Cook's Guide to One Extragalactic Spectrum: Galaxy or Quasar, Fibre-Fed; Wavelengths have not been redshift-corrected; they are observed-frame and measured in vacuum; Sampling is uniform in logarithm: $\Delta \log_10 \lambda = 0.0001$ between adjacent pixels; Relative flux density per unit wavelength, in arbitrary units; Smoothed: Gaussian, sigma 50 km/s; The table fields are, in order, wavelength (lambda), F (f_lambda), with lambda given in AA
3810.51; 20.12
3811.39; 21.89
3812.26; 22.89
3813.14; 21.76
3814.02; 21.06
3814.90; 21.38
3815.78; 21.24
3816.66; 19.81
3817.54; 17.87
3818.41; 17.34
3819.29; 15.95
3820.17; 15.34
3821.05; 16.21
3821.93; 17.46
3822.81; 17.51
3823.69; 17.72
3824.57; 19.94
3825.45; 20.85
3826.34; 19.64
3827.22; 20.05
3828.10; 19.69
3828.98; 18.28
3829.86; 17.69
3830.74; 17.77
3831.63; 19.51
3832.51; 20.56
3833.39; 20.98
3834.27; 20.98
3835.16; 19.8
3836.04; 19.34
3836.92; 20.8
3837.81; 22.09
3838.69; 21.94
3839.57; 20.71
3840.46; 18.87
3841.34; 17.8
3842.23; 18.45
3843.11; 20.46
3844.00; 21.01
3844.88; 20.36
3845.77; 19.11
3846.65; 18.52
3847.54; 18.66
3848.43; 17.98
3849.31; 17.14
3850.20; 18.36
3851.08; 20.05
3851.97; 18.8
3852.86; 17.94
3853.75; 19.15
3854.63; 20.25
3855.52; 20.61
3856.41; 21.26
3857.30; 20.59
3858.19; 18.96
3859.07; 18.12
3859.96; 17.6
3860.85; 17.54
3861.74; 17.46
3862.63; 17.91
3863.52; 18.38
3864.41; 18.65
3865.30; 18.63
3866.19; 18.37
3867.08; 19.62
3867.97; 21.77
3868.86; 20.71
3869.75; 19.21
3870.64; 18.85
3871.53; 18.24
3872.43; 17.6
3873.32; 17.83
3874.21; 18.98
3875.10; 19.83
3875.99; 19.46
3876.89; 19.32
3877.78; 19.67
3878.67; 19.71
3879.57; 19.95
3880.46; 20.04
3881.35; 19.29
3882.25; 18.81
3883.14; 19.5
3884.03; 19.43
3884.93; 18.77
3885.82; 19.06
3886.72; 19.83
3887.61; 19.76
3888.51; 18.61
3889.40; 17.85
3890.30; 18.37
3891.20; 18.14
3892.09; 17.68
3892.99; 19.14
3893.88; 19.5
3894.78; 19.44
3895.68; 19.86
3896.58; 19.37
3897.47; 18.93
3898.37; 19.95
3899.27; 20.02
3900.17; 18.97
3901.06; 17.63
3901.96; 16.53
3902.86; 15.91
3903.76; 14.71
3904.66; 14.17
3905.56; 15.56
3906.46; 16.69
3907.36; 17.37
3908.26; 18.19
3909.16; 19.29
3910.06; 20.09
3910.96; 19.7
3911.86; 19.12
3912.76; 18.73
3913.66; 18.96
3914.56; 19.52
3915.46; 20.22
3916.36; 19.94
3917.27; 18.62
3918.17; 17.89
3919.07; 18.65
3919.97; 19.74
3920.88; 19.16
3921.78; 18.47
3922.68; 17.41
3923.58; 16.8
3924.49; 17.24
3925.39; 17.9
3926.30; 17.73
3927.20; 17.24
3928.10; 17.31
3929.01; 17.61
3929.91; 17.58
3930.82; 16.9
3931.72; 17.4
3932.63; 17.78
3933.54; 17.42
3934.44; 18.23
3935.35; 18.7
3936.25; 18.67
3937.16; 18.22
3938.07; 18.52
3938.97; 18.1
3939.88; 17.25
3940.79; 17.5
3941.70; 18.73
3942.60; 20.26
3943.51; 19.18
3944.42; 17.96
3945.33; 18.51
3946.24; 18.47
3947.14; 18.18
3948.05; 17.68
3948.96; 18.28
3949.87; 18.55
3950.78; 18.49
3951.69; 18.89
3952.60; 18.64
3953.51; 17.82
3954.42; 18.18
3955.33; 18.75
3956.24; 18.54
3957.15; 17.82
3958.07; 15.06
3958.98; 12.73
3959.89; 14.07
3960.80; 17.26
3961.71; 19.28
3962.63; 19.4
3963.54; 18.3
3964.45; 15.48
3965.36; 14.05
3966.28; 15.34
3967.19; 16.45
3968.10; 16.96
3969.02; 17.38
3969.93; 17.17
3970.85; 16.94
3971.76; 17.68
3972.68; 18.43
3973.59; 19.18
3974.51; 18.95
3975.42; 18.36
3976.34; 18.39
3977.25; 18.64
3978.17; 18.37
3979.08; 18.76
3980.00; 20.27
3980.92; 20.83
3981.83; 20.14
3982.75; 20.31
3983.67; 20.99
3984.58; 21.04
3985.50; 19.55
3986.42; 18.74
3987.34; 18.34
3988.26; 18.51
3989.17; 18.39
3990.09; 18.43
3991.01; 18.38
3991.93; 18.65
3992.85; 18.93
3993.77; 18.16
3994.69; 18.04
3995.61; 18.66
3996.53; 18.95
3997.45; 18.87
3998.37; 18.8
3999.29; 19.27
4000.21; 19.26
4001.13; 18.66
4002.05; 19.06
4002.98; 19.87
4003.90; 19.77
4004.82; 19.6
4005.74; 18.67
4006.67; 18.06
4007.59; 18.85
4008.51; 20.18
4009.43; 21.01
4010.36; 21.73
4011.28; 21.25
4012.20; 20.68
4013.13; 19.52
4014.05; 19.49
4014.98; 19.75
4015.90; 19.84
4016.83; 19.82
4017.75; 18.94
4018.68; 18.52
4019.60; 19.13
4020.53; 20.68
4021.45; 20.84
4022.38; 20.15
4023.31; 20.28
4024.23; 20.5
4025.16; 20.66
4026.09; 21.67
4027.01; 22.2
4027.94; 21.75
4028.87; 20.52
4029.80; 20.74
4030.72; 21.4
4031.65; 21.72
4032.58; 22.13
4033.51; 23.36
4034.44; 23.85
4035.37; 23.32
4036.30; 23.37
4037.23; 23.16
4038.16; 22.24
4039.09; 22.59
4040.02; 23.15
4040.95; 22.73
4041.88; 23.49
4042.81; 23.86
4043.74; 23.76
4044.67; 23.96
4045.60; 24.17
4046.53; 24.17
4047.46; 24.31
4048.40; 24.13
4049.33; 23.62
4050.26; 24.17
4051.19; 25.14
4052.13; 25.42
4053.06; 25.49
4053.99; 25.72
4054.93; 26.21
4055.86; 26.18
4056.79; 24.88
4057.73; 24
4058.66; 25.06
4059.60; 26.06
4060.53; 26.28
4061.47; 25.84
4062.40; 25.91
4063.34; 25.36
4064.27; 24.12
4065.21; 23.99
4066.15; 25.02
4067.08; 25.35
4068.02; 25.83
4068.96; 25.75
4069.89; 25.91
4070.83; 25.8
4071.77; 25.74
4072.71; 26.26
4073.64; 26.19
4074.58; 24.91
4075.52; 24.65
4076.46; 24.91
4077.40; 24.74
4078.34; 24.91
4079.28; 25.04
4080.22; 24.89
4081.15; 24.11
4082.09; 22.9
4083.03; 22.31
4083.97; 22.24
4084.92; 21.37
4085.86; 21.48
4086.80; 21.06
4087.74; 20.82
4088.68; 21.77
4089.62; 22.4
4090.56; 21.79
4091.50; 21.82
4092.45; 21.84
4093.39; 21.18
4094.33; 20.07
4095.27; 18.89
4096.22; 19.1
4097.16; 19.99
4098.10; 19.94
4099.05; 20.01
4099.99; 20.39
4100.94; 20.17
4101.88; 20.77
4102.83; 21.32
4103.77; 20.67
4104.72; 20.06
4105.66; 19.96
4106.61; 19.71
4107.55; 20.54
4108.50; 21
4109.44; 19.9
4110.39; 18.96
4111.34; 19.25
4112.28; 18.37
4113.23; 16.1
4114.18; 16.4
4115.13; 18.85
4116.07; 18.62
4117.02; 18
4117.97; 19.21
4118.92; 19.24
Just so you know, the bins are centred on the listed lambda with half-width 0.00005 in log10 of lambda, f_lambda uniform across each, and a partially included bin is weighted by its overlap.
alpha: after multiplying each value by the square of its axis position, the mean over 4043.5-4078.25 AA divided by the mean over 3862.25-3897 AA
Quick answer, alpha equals 1.4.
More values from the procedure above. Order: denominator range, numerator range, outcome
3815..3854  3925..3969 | 0.98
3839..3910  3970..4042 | 1.14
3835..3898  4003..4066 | 1.27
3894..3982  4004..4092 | 1.34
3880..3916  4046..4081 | 1.47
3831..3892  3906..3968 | 0.97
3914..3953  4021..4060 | 1.34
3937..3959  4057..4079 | 1.48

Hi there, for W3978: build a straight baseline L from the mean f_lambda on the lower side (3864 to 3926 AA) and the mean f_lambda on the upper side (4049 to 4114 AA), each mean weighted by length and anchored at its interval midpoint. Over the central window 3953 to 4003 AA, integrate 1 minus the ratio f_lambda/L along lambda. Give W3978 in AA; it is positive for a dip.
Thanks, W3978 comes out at 5.7 AA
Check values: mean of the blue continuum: 18.7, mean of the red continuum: 22.9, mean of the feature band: 18.2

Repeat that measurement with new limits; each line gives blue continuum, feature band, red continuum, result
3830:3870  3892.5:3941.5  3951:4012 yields 1.94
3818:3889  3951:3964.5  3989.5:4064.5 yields 2.13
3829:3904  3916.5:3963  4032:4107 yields 6.06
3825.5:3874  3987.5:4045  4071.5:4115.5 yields 0.78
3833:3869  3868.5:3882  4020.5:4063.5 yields 0.46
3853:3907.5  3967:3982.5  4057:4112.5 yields 1.59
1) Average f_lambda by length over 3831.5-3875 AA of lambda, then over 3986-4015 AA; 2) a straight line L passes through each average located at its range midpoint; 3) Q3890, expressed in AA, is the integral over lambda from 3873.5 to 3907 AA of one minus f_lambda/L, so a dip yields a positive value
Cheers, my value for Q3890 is 1.21 AA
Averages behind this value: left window 19.3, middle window 18.6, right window 19.2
